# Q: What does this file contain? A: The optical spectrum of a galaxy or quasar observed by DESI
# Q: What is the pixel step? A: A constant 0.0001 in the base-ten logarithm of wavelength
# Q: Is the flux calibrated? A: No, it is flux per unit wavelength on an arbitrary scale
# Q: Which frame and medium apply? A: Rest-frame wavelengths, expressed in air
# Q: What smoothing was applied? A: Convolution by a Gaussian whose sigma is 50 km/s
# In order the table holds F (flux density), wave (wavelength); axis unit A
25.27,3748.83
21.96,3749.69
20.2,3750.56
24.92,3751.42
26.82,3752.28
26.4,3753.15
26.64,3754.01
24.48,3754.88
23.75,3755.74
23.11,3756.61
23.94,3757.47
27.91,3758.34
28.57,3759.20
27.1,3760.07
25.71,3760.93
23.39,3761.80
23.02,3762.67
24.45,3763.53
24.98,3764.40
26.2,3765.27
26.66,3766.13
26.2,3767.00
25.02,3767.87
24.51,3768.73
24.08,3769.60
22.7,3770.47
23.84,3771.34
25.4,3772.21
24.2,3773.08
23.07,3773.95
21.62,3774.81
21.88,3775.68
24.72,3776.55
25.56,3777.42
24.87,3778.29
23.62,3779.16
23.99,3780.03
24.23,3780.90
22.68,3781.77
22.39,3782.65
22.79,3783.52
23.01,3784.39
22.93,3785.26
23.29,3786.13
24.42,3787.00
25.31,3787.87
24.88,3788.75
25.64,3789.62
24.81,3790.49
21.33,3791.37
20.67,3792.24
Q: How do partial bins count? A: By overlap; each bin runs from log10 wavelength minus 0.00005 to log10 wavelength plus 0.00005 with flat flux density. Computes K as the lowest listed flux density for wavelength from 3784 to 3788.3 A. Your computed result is 22.93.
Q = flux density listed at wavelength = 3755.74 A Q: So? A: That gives 23.75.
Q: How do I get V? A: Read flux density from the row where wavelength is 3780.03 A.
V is 23.99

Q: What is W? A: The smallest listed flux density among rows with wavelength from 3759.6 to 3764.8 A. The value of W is 23.02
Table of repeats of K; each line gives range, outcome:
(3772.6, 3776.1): 21.62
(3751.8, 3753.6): 26.4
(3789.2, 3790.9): 24.81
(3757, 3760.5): 23.94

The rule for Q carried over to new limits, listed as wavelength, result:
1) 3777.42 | 25.56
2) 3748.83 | 25.27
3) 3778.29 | 24.87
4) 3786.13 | 23.29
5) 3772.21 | 25.4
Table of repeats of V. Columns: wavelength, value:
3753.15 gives 26.4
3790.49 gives 24.81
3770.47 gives 22.7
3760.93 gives 25.71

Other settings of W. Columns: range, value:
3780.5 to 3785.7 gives 22.39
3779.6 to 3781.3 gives 23.99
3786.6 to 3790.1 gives 24.42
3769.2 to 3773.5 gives 22.7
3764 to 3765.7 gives 24.98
